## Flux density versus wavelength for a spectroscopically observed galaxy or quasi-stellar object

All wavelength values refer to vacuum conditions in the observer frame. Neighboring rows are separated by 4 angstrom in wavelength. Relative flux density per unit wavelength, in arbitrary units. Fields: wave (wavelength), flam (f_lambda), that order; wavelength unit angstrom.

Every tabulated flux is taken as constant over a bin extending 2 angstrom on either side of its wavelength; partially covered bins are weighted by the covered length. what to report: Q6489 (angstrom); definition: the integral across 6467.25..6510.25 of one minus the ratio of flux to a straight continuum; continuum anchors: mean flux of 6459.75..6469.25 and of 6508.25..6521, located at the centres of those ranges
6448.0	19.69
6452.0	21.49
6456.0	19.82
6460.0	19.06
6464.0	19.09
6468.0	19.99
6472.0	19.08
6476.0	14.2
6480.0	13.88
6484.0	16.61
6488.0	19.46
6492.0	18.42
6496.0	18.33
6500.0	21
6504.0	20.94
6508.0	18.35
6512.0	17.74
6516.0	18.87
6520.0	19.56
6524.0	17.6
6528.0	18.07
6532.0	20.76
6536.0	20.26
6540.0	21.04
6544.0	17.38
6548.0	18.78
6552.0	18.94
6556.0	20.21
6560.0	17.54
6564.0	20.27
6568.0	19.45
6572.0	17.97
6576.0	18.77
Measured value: 1.9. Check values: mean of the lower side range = 19.4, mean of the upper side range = 18.6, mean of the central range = 18.2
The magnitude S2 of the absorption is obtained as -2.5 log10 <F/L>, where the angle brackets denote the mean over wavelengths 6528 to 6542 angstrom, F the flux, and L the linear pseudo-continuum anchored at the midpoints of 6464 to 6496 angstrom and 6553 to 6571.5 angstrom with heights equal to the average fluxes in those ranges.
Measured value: -0.09 mag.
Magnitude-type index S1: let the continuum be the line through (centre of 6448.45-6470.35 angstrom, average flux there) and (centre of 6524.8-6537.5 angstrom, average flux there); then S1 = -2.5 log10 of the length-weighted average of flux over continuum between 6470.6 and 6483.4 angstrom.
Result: 0.25 mag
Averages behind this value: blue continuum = 19.9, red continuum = 19.5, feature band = 15.7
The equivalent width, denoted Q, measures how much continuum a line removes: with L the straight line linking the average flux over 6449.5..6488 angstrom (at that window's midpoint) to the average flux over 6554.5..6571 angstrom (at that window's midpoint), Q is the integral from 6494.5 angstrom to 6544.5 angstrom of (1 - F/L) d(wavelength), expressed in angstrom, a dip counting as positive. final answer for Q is -1.35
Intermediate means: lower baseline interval 18.2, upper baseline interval 19.3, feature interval 19.3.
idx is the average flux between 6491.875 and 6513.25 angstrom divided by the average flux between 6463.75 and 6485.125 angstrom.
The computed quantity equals 1.13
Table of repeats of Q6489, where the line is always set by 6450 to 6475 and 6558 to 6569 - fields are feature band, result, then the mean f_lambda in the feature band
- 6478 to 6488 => 1.72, 16.1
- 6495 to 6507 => -0.46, 20.1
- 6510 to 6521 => 0.36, 18.6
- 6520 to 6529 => 0.49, 18.2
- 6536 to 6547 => -0.12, 19.4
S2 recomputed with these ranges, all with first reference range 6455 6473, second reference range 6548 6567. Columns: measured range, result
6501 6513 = 0.00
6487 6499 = 0.03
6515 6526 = 0.04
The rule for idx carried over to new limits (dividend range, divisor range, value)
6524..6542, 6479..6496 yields 1.13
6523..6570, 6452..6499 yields 1.06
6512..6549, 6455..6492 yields 1.07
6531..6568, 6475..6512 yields 1.08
